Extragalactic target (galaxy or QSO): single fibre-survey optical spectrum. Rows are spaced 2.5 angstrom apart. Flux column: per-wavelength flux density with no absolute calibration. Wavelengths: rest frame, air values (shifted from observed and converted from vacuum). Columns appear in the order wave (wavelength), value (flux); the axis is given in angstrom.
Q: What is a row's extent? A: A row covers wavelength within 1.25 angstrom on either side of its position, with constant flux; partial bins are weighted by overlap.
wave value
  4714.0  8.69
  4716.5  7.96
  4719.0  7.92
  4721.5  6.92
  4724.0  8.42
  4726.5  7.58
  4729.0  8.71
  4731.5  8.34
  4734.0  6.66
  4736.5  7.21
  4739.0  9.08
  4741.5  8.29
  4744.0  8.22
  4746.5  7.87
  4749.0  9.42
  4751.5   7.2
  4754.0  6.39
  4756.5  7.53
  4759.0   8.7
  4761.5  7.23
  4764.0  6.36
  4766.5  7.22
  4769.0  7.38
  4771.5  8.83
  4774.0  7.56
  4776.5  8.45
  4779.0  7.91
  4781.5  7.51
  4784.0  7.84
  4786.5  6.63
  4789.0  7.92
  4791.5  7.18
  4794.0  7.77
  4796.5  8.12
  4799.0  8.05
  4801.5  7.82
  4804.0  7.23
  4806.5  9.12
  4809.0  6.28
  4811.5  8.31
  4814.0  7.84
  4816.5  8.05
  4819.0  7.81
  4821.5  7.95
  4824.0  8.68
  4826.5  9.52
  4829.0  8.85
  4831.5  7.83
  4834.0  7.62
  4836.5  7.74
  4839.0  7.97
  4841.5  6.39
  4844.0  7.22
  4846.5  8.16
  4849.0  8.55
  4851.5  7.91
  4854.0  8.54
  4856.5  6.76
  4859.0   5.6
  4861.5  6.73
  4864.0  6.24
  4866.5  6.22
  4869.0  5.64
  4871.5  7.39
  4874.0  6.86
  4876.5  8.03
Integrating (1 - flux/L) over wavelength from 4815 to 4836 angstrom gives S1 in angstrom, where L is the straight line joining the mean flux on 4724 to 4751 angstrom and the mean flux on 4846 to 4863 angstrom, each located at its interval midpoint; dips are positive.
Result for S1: -1.9 angstrom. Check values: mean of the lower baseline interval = 8.12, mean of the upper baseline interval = 7.42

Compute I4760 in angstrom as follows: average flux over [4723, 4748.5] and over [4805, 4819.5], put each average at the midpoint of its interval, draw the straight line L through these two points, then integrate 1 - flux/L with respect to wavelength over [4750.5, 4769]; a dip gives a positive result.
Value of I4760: 1.79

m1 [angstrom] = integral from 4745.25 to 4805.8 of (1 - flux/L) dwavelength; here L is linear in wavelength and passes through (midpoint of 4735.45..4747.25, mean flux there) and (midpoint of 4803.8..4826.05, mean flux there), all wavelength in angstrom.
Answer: 3.03 angstrom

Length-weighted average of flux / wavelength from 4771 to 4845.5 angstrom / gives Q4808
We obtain 7.86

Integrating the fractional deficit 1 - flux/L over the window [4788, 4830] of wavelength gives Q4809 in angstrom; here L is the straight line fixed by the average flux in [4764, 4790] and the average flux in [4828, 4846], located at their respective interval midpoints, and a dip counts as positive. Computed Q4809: -2.0 angstrom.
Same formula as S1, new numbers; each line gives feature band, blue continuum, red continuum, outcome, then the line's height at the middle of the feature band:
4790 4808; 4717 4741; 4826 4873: -0.7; 7.59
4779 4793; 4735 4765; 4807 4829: 0.9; 7.98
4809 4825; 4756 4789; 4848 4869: -1.5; 7.29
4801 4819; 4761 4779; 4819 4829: 1.2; 8.36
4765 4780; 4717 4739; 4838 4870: -0.6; 7.55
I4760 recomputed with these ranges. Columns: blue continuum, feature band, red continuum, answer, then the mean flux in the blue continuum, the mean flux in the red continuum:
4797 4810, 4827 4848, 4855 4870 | -2.8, 7.75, 6.25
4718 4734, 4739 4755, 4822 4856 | -0.2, 7.88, 8.04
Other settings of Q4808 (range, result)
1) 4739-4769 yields 7.72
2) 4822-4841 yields 8.23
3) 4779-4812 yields 7.67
